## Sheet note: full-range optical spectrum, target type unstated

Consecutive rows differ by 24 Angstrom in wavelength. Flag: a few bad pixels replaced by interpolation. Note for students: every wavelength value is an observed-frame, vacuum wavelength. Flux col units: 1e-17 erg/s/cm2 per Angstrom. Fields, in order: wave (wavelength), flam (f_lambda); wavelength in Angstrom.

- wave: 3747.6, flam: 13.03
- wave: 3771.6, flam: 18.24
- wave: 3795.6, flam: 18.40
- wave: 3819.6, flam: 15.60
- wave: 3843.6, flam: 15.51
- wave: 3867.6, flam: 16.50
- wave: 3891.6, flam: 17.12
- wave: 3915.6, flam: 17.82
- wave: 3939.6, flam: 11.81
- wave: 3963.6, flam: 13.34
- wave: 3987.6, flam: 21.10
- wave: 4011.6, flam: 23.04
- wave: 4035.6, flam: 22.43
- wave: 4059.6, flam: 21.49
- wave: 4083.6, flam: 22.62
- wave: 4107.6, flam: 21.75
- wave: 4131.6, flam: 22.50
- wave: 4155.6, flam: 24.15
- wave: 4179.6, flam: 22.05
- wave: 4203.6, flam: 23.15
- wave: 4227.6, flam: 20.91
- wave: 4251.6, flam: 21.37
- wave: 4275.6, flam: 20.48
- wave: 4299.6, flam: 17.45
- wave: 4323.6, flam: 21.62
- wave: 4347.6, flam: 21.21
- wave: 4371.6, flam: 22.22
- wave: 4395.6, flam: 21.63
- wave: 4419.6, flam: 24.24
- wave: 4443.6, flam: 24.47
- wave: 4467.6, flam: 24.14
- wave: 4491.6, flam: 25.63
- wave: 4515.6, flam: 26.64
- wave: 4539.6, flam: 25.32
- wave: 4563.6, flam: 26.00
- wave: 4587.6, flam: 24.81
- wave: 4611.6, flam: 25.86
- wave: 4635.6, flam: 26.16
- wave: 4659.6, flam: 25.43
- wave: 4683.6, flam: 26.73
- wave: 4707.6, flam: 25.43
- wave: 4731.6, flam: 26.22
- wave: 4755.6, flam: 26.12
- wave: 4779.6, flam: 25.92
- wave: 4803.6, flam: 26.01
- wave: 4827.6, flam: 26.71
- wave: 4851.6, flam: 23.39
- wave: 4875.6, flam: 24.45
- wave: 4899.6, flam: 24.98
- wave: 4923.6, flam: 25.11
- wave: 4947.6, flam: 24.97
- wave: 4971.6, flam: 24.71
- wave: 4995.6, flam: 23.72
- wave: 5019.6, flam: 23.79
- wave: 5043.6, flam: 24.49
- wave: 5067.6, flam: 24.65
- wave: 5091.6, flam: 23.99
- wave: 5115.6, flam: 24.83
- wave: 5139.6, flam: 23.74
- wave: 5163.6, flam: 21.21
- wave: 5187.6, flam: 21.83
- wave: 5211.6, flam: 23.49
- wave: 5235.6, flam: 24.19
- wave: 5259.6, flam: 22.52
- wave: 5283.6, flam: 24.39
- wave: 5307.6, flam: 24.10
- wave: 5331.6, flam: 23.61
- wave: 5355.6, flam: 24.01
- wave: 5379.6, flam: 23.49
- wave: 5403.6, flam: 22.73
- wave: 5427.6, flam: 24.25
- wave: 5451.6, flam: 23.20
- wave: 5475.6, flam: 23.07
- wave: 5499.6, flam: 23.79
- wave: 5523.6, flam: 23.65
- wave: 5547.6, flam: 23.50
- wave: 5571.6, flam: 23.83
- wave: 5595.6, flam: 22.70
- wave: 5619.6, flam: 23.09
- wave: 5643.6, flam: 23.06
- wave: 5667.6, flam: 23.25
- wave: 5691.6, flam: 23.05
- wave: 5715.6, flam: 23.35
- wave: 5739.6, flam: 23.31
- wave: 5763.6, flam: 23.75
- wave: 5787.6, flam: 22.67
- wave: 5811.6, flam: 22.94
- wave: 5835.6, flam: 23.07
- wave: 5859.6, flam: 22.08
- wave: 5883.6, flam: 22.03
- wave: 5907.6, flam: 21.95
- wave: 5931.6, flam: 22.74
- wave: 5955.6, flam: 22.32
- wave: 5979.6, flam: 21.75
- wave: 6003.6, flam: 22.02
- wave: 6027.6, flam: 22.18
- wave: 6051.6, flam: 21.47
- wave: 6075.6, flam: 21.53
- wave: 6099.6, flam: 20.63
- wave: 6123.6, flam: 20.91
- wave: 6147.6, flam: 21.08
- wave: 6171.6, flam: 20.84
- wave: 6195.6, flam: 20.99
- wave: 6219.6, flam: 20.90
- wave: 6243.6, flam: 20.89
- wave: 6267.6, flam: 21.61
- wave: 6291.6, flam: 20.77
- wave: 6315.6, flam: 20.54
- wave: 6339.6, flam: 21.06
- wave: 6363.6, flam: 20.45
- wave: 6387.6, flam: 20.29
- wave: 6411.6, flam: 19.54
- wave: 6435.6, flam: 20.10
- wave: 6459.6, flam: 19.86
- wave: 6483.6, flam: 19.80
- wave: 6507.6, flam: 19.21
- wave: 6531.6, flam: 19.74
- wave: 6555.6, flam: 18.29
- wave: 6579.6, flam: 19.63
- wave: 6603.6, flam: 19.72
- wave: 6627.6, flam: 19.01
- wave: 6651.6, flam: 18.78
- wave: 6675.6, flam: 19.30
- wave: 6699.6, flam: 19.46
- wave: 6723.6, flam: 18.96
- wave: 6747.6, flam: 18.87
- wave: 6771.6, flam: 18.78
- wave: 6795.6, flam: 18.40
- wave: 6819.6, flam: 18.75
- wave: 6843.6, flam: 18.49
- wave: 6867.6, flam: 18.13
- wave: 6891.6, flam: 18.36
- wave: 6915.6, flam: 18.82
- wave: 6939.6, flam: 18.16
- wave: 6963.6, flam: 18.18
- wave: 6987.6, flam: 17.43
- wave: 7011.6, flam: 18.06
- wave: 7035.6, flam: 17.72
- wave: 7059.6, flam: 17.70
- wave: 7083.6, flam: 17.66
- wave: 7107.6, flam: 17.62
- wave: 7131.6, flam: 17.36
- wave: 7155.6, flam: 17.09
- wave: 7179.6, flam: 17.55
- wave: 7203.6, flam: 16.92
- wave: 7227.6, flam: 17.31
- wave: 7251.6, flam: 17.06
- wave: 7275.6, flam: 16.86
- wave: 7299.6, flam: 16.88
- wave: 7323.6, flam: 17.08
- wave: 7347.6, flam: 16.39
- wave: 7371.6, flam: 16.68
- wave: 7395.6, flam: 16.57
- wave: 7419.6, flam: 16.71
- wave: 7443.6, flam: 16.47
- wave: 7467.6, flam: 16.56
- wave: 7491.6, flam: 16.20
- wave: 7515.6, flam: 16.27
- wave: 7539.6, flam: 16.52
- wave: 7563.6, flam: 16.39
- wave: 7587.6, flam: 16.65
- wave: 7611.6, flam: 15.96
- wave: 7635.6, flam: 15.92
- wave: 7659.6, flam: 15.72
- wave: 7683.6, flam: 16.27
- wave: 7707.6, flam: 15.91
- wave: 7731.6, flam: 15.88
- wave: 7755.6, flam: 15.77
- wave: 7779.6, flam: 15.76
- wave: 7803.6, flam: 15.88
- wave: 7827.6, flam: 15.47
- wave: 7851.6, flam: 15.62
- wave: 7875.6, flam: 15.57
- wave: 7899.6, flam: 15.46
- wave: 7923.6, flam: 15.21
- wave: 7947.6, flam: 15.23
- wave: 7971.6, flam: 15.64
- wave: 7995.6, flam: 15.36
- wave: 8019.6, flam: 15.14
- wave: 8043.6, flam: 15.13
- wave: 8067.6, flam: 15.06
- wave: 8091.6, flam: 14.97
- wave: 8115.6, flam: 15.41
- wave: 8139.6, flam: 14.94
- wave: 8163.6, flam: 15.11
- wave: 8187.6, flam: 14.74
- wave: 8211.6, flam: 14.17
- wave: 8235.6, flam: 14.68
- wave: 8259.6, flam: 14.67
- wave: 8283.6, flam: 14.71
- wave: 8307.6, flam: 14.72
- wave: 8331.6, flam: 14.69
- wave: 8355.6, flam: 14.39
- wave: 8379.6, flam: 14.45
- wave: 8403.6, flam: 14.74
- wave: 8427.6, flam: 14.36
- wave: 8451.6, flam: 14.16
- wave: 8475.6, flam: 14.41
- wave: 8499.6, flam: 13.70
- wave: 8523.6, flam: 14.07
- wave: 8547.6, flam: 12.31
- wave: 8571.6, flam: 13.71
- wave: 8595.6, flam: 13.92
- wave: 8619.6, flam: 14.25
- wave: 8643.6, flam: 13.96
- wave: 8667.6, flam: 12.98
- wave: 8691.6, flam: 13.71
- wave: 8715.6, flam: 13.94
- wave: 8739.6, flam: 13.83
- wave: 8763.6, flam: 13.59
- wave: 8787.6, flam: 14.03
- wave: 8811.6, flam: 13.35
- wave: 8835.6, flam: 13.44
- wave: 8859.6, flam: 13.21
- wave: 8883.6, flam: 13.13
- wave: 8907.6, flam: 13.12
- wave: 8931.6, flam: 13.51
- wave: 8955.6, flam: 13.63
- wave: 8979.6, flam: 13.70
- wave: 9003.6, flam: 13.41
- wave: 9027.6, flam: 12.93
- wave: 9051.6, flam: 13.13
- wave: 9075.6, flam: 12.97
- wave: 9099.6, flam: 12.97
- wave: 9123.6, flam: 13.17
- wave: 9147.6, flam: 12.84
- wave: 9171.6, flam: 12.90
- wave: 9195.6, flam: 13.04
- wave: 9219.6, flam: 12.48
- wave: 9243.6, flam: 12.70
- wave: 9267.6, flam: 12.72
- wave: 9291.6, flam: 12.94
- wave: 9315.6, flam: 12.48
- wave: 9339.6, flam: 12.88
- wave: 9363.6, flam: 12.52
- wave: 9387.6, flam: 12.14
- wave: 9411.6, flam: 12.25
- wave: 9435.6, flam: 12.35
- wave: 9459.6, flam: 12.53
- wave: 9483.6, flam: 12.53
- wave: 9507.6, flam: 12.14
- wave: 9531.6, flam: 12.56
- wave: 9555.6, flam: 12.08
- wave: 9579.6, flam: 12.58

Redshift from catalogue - 0.000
